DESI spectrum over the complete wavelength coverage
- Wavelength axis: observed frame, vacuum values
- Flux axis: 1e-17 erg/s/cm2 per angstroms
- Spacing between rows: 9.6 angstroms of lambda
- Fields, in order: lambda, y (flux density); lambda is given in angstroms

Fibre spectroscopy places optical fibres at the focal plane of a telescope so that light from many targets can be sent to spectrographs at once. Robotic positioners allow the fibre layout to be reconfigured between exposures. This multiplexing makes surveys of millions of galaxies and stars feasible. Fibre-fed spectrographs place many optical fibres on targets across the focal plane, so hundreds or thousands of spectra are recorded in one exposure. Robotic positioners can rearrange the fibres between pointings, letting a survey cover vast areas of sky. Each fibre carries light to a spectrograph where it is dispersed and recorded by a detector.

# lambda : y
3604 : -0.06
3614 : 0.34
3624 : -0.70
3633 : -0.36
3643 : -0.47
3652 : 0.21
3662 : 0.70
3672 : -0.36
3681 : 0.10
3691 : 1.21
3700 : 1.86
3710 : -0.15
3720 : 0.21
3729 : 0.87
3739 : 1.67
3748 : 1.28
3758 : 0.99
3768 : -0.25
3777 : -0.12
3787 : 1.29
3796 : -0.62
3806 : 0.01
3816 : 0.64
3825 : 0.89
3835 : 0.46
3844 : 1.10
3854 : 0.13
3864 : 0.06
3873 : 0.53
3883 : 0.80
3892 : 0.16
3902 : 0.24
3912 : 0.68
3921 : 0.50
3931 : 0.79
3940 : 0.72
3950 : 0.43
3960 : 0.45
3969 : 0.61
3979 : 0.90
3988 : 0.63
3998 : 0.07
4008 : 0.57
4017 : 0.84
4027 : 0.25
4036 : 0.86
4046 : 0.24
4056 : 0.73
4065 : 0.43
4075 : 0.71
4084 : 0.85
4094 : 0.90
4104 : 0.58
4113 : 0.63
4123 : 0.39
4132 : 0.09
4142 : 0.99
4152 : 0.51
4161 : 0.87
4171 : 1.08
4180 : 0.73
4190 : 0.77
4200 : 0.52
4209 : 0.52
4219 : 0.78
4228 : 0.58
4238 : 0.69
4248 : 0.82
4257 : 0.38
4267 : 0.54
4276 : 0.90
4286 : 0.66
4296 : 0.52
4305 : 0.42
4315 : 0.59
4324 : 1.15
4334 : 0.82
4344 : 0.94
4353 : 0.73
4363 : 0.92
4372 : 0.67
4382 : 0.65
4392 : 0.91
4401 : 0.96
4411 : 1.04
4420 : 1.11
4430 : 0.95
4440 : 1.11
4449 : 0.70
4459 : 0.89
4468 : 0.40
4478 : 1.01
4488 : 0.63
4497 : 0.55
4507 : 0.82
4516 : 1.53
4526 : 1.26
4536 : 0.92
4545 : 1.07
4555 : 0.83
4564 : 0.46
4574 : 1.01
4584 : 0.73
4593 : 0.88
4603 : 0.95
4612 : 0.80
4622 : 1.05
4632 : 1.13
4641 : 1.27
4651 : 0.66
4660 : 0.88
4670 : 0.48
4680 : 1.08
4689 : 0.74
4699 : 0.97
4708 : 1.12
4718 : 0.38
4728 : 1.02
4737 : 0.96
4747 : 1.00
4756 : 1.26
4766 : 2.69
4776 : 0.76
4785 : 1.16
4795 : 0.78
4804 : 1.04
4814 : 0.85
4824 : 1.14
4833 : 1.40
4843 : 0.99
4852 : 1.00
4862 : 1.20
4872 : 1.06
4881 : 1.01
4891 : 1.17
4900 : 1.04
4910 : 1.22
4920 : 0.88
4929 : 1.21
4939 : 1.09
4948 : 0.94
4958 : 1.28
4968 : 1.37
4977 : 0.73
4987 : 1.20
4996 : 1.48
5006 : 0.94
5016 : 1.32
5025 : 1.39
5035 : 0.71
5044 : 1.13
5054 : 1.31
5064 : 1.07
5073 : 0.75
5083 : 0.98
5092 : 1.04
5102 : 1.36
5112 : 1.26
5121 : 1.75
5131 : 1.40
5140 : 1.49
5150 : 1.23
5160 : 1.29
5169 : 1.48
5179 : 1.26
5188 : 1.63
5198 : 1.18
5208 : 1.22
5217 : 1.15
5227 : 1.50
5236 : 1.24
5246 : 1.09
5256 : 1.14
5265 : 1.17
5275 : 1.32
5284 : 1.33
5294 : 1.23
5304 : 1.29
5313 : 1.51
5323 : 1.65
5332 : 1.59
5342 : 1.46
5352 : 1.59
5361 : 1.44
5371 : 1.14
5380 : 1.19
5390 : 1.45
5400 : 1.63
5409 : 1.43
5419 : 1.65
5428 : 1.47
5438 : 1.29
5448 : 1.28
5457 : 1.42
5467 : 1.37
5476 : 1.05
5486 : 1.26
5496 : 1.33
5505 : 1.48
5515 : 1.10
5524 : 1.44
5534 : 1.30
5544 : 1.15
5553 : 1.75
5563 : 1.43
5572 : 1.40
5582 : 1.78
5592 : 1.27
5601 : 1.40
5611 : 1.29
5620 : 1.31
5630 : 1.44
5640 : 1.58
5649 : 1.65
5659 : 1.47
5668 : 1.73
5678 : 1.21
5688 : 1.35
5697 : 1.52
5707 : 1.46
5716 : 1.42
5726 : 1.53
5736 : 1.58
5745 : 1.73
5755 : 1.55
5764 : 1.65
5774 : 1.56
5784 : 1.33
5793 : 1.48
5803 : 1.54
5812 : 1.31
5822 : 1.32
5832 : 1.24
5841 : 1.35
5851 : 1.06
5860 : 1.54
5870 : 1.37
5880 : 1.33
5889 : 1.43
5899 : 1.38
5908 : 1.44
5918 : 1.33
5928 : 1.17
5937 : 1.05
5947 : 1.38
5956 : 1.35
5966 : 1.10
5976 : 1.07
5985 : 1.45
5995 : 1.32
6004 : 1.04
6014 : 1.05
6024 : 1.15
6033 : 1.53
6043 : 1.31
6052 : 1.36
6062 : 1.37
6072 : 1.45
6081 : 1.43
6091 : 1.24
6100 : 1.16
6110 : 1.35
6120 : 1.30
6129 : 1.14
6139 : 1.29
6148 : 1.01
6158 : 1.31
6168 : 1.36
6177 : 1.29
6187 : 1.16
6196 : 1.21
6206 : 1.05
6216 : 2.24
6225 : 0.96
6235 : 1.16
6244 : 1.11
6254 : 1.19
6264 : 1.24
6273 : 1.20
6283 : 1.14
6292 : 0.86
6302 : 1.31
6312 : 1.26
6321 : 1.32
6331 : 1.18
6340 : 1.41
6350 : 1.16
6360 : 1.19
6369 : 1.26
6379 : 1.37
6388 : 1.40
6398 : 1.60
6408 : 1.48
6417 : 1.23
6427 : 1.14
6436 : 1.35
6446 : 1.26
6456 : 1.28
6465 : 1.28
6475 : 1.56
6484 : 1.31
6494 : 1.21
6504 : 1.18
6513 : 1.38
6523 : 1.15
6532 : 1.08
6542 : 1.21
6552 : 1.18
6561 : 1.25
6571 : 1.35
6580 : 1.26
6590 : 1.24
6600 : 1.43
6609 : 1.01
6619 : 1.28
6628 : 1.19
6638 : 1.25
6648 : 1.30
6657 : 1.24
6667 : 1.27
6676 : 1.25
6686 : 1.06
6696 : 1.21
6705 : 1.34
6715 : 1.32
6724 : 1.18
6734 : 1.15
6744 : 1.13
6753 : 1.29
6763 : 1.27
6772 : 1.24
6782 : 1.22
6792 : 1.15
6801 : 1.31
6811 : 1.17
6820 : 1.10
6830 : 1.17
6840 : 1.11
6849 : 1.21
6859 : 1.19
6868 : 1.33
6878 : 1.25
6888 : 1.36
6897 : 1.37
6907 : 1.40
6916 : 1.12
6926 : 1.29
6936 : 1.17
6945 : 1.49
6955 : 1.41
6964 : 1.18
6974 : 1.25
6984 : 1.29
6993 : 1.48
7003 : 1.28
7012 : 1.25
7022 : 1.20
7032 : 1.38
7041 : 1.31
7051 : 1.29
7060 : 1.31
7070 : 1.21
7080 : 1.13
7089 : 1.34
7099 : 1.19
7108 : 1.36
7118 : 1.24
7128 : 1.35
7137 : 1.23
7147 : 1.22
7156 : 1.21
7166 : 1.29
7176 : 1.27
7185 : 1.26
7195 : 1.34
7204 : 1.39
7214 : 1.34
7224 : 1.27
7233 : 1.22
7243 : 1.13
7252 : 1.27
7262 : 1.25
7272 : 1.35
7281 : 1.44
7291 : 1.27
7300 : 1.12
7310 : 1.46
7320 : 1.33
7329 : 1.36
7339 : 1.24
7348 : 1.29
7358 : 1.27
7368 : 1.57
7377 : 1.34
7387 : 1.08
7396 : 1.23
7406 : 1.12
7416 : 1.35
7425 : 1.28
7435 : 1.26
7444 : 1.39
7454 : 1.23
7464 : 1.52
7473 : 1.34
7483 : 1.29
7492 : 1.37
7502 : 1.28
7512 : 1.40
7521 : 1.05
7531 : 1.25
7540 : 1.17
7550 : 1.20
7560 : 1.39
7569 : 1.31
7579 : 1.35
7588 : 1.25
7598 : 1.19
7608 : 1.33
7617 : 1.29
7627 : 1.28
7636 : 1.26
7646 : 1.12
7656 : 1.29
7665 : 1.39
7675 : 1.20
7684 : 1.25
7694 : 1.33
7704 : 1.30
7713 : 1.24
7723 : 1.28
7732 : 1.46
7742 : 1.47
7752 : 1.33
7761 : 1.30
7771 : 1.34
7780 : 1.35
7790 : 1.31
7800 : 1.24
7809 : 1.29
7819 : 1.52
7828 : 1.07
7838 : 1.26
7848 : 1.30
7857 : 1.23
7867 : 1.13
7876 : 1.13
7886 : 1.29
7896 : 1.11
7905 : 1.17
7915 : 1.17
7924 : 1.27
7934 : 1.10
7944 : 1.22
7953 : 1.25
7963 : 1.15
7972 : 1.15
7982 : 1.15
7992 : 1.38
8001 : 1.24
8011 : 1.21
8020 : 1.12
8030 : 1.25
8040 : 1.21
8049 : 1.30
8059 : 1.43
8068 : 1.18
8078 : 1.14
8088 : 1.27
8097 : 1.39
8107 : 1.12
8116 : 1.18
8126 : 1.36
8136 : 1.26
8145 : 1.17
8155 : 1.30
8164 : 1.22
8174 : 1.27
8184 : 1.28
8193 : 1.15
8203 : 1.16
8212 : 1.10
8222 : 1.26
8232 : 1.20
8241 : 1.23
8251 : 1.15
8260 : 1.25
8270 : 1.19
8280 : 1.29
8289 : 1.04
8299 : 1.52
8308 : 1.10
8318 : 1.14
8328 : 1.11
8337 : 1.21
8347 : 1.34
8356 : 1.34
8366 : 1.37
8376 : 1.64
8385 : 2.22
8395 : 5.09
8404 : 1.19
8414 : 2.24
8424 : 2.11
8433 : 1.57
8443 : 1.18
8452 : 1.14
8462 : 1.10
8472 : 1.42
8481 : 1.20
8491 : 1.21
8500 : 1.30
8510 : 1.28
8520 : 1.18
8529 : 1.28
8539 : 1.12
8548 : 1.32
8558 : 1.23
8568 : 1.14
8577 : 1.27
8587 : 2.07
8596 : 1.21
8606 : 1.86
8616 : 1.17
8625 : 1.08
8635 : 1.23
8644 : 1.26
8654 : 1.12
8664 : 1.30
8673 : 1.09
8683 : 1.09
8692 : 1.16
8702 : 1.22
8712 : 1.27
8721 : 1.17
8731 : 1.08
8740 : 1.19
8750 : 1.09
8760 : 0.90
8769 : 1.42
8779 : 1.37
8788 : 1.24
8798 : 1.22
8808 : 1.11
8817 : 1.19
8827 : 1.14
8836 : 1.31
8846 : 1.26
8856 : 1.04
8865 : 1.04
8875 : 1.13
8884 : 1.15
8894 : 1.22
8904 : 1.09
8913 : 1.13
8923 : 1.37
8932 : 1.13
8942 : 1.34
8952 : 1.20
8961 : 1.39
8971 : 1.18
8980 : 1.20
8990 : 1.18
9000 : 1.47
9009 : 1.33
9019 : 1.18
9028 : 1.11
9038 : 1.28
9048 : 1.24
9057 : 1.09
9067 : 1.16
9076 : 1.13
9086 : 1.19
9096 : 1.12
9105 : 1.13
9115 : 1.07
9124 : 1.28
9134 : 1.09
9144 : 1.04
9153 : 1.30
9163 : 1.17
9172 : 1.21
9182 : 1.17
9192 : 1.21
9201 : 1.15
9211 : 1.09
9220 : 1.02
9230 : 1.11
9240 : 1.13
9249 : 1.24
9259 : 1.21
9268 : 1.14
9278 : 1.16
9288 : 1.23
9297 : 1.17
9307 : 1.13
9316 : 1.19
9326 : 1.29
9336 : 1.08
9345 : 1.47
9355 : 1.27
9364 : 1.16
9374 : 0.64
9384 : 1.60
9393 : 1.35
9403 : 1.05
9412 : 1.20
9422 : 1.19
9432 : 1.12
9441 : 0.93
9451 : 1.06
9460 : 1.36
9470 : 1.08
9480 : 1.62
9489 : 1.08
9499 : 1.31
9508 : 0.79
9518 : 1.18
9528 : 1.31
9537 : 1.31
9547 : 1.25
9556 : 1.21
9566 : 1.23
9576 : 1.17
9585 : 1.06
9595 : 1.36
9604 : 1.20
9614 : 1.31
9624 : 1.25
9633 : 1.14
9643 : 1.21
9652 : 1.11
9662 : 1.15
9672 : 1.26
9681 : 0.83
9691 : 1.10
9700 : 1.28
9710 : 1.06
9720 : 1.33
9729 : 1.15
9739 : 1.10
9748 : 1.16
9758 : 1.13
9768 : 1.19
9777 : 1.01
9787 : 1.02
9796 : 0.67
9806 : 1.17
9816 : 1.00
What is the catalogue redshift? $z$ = 0.28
